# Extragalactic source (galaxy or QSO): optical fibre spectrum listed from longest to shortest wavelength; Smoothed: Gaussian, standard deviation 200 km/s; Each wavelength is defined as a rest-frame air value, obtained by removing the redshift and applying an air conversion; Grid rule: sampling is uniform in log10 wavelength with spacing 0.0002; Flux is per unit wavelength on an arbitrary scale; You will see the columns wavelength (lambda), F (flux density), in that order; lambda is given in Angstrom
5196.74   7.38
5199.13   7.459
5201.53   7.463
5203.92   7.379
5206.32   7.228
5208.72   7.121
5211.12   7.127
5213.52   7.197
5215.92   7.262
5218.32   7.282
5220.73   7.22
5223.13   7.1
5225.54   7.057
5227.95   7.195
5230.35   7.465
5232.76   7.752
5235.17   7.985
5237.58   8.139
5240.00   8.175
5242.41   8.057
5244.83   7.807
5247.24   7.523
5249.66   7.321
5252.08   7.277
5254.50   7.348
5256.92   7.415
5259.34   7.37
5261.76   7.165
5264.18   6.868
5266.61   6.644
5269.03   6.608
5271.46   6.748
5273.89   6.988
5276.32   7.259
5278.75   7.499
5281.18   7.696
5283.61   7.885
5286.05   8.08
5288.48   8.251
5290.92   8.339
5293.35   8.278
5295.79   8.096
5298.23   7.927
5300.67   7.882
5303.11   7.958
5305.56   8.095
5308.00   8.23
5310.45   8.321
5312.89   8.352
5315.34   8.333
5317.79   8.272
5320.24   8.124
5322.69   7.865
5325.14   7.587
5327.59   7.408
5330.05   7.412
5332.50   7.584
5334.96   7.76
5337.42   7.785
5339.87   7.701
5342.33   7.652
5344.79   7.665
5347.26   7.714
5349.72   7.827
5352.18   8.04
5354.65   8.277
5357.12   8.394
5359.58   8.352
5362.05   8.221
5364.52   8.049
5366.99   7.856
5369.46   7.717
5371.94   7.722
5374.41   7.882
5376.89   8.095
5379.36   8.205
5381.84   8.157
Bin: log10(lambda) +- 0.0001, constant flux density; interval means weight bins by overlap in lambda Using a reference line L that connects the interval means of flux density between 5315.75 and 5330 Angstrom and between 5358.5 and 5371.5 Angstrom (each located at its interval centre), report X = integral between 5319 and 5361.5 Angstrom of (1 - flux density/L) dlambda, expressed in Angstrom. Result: 0.4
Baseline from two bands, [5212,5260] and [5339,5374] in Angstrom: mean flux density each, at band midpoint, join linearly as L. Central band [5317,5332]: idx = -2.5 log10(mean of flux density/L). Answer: 0.01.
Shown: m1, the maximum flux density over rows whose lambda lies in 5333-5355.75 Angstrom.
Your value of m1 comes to 8.277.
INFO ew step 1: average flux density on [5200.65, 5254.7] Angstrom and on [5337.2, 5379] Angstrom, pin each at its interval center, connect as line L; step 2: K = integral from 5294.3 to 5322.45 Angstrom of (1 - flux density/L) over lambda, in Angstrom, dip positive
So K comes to -1.4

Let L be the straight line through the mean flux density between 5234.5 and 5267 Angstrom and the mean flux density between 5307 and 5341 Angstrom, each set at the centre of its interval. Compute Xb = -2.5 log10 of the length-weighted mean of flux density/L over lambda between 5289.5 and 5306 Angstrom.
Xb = -0.04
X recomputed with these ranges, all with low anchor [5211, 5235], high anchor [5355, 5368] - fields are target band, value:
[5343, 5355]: 0.4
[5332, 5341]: 0.3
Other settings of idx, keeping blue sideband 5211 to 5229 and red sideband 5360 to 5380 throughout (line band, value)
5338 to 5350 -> 0.018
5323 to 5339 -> 0.023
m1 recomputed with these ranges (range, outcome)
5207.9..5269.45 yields 8.175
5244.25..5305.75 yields 8.339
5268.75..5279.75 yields 7.499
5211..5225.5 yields 7.282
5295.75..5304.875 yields 8.096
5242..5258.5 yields 8.057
